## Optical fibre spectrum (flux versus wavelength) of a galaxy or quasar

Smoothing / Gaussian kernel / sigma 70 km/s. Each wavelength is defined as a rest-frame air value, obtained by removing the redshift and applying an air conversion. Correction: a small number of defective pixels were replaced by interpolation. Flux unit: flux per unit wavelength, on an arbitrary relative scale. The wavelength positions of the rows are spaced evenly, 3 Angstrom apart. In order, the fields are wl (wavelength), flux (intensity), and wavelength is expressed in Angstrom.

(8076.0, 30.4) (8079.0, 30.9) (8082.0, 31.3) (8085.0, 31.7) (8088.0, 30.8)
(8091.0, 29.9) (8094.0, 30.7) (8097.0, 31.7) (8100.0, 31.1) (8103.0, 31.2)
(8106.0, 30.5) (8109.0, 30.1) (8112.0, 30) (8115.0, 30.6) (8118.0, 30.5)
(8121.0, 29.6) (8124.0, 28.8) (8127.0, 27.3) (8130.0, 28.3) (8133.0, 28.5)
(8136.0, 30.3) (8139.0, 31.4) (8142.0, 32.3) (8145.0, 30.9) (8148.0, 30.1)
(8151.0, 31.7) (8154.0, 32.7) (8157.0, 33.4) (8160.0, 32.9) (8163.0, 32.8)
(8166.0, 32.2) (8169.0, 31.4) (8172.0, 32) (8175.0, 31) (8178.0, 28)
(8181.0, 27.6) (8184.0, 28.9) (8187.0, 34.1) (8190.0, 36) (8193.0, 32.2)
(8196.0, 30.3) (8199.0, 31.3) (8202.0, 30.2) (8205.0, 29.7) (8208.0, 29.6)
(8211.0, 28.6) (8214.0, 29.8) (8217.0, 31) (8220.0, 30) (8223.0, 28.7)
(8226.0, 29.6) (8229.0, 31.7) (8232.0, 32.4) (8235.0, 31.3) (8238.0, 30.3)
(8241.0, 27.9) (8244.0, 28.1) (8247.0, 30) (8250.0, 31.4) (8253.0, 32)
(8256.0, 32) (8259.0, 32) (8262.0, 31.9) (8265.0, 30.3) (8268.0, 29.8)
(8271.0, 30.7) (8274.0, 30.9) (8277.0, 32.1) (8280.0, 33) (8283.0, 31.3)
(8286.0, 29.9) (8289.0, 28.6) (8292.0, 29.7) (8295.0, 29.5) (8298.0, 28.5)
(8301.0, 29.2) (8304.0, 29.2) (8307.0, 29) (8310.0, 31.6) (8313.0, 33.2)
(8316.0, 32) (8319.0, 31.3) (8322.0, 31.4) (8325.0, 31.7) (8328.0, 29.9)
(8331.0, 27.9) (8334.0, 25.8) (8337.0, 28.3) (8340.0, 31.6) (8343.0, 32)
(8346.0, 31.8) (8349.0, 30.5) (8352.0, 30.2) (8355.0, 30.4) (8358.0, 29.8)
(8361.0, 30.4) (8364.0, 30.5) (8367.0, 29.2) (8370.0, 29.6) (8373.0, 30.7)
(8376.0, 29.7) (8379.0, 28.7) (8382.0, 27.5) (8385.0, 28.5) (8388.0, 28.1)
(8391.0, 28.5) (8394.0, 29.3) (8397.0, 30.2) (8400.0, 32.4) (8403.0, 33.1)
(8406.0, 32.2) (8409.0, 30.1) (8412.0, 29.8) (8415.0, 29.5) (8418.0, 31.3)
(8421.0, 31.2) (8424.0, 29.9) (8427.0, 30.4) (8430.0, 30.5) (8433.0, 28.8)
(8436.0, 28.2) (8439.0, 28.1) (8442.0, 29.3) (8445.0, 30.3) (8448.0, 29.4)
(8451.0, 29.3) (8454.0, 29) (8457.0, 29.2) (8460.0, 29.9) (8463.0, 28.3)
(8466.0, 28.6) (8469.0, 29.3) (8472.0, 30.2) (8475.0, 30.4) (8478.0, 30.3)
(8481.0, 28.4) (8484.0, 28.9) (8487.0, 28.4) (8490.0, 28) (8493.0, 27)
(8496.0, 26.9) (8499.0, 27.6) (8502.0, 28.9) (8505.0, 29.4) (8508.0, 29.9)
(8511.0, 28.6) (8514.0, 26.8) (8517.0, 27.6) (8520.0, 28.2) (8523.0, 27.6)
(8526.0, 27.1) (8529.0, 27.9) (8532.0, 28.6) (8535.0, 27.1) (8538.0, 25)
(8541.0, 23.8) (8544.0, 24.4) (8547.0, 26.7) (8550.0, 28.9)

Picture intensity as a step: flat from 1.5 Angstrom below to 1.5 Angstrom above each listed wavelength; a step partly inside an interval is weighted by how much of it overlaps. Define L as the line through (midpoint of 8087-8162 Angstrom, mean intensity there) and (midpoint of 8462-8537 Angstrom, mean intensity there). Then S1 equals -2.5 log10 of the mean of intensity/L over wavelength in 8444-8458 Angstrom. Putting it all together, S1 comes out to -0.03 mag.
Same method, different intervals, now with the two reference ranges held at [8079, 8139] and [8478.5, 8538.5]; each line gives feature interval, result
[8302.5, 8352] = -0.05 mag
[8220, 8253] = -0.03 mag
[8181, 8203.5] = -0.06 mag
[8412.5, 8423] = -0.08 mag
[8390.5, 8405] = -0.08 mag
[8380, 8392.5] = 0.02 mag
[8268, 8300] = -0.04 mag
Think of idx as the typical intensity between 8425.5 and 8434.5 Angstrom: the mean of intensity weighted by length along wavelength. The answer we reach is 29.9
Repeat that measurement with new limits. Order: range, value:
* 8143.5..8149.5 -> 30.5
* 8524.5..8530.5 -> 27.5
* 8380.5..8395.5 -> 28.4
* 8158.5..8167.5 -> 32.6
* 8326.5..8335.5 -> 27.9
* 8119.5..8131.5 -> 28.5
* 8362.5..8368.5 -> 29.8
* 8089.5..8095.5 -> 30.3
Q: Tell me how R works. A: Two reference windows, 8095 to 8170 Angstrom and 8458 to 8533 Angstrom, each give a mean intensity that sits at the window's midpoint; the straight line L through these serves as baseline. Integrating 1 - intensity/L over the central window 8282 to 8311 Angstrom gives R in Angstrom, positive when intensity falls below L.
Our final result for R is 0.2 Angstrom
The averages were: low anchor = 30.8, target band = 29.6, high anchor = 28.5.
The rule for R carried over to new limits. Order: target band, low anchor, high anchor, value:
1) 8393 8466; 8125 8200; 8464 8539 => -2.7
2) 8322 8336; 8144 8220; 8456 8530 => 0.4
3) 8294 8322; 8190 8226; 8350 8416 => -0.3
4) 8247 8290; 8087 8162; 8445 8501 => -1.8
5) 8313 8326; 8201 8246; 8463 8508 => -1.0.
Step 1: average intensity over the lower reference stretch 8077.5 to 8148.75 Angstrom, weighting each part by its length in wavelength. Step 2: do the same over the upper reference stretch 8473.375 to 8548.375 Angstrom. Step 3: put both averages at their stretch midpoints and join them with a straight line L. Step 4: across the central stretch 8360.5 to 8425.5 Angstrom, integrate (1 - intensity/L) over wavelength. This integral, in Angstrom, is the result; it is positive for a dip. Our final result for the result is -3.41 Angstrom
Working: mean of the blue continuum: 30.4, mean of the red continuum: 27.7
